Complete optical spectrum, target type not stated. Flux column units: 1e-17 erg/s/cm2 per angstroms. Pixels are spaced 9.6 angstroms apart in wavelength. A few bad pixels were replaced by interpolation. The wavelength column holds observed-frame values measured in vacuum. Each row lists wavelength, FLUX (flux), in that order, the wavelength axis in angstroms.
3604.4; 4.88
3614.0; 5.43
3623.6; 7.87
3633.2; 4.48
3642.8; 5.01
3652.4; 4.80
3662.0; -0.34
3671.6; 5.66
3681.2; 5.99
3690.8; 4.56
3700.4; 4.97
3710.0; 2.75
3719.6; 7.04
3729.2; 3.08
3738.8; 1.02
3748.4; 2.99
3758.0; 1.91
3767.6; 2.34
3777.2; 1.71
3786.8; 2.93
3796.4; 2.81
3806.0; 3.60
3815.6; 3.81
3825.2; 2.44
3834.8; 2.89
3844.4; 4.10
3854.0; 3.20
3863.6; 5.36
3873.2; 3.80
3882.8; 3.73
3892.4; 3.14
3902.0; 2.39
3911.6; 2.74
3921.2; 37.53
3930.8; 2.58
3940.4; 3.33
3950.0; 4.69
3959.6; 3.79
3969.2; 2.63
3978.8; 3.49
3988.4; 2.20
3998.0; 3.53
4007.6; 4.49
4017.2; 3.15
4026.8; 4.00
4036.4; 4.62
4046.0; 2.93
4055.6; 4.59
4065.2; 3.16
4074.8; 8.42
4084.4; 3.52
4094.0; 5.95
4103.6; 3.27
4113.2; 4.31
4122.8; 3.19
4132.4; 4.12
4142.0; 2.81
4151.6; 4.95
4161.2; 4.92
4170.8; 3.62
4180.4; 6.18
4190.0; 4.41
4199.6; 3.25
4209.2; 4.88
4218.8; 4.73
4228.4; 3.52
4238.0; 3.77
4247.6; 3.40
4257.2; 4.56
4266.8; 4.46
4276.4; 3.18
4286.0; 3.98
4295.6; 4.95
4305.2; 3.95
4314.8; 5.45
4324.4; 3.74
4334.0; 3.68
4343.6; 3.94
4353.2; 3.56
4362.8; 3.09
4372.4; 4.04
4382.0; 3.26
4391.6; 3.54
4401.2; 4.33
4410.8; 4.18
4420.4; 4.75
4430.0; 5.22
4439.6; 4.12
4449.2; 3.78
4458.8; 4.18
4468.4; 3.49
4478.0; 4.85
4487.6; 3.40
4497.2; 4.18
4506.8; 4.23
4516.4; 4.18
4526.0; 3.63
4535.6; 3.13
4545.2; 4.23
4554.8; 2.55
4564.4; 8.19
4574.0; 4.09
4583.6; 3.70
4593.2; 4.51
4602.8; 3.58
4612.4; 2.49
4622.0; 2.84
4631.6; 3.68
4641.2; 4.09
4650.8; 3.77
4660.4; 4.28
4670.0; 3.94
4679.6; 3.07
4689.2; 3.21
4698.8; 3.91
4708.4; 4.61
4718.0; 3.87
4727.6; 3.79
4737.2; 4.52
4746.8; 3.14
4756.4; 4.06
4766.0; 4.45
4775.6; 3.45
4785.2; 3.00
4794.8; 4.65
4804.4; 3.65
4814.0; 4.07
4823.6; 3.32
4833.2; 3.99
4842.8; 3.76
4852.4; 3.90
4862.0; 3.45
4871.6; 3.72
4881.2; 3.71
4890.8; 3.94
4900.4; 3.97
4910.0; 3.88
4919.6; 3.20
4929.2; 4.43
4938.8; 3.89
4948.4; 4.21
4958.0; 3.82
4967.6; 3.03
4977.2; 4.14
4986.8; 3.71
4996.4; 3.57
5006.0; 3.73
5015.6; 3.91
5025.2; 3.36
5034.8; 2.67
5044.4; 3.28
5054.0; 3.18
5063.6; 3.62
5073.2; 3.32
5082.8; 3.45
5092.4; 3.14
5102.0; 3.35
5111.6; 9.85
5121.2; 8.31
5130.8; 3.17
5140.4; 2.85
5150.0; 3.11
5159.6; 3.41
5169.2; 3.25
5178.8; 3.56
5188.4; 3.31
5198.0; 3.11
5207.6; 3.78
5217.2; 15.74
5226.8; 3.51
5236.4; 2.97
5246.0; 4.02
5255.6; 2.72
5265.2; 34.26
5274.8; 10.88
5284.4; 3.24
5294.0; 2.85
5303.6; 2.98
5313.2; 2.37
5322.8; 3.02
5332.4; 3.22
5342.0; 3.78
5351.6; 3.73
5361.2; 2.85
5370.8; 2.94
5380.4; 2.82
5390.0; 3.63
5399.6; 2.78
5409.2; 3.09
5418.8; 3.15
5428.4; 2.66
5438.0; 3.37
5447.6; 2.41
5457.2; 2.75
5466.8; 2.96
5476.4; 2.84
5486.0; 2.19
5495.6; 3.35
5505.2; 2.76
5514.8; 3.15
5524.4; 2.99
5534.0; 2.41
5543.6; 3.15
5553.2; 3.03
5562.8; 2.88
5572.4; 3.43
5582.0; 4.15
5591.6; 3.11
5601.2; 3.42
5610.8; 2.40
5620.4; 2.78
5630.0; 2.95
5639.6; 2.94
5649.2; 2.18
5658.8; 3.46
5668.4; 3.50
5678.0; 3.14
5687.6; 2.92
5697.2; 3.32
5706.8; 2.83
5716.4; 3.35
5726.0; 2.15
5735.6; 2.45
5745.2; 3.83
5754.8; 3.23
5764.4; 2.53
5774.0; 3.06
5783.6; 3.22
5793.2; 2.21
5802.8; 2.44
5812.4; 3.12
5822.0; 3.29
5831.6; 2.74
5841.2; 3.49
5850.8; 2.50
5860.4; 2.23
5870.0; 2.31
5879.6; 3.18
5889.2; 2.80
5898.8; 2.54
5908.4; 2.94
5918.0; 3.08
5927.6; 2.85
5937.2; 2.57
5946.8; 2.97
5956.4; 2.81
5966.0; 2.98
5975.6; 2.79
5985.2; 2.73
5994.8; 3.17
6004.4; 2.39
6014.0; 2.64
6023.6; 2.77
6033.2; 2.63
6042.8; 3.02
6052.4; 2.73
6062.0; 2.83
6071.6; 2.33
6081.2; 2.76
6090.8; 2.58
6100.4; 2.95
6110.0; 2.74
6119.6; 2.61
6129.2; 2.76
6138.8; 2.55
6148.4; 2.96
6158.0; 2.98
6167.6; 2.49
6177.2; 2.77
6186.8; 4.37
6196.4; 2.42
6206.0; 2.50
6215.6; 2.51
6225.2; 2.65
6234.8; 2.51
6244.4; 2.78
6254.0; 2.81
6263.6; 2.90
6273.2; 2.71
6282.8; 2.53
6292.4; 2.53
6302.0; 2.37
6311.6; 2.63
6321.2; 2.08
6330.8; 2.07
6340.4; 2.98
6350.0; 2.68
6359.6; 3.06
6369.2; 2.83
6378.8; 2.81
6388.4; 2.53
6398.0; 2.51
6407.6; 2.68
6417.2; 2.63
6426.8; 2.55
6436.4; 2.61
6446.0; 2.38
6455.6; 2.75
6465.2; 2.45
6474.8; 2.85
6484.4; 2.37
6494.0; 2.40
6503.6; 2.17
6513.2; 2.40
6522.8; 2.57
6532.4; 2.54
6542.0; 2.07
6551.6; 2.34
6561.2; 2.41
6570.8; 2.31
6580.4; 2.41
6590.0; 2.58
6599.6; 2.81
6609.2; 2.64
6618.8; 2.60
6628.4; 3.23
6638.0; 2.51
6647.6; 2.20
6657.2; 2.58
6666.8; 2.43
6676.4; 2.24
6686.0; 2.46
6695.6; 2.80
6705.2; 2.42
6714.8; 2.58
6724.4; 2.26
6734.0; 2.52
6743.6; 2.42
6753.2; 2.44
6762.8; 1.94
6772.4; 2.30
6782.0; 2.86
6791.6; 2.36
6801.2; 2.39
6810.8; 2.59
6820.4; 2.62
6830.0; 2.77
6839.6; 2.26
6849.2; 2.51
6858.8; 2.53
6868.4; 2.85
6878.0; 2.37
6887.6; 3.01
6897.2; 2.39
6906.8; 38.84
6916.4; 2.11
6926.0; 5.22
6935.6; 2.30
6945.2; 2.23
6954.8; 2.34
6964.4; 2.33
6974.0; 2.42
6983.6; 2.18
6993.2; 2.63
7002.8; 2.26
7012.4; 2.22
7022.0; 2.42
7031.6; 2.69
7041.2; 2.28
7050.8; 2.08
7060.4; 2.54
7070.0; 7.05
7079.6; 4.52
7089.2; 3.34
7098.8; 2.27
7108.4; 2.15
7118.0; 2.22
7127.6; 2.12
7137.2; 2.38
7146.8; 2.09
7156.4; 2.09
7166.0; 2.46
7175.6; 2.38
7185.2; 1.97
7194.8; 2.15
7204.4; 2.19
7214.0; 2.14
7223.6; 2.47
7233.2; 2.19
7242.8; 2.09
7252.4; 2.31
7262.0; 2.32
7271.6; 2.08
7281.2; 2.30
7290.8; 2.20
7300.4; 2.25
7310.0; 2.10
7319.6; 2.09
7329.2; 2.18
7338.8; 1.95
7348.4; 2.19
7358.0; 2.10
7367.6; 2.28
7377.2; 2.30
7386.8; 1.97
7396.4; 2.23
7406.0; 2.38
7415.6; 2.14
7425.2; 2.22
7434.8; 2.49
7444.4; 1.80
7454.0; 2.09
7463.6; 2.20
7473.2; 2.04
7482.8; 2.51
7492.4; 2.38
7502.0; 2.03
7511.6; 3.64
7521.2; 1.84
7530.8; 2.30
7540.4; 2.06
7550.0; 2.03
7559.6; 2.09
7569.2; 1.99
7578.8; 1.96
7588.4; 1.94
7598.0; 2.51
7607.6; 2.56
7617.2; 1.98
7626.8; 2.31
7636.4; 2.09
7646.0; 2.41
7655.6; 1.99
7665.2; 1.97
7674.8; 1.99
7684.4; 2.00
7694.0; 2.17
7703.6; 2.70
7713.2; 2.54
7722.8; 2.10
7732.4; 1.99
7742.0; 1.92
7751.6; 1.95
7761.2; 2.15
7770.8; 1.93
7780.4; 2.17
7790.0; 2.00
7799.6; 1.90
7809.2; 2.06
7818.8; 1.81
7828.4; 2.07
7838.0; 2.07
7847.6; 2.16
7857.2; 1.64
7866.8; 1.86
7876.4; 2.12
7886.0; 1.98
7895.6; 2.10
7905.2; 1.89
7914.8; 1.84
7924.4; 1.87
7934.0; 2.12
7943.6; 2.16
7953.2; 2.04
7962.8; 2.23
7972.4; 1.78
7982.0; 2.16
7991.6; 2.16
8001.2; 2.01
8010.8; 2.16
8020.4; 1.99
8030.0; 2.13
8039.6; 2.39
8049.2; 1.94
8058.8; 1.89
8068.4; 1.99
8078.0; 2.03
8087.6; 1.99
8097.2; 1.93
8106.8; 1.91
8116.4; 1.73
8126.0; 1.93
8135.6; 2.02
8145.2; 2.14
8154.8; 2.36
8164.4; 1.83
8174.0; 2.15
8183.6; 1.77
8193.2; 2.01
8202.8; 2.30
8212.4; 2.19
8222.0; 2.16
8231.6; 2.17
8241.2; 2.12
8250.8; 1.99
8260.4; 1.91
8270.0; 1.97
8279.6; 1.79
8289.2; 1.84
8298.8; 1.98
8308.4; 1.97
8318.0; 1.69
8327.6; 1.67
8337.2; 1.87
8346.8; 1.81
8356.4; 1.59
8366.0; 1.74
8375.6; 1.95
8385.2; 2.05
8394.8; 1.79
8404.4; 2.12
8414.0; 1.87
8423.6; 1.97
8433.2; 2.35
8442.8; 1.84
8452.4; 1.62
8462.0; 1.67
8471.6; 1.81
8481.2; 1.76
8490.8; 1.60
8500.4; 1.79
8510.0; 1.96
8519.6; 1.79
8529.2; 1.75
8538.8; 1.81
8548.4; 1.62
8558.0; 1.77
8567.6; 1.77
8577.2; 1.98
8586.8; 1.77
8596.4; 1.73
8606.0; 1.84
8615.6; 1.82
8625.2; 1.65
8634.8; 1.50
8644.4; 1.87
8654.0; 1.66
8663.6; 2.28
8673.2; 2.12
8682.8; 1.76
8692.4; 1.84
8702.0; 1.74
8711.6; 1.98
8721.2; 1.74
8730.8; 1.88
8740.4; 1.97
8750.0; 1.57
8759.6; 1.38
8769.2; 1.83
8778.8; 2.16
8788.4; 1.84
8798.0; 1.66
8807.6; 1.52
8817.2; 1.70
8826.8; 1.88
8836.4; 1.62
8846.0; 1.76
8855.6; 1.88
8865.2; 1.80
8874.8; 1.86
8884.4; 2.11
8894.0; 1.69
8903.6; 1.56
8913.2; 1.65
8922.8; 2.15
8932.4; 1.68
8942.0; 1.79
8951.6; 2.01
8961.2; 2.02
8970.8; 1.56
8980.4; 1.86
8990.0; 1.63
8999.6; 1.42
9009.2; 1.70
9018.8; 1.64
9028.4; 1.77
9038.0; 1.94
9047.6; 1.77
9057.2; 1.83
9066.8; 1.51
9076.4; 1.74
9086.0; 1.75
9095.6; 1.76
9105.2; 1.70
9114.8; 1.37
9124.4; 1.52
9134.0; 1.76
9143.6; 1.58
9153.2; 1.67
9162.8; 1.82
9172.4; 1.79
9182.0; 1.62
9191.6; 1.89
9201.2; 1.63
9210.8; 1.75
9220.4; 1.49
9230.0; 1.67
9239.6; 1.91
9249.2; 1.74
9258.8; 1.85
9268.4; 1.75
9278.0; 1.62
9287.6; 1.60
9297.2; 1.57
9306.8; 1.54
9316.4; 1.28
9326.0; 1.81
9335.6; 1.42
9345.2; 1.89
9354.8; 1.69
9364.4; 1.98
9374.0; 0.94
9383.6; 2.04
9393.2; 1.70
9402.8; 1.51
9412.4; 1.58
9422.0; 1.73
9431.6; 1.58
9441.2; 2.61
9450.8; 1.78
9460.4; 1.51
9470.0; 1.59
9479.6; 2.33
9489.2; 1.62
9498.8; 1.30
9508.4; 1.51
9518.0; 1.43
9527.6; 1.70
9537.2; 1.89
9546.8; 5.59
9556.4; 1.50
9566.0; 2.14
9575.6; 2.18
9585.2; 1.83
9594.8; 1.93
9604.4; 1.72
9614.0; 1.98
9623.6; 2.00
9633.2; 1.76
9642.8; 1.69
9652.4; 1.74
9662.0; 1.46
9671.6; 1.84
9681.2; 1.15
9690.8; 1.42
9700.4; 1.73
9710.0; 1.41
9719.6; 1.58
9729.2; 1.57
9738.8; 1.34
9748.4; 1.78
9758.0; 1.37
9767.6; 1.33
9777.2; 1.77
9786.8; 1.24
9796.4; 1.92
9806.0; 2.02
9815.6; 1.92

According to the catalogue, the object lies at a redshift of 0.05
